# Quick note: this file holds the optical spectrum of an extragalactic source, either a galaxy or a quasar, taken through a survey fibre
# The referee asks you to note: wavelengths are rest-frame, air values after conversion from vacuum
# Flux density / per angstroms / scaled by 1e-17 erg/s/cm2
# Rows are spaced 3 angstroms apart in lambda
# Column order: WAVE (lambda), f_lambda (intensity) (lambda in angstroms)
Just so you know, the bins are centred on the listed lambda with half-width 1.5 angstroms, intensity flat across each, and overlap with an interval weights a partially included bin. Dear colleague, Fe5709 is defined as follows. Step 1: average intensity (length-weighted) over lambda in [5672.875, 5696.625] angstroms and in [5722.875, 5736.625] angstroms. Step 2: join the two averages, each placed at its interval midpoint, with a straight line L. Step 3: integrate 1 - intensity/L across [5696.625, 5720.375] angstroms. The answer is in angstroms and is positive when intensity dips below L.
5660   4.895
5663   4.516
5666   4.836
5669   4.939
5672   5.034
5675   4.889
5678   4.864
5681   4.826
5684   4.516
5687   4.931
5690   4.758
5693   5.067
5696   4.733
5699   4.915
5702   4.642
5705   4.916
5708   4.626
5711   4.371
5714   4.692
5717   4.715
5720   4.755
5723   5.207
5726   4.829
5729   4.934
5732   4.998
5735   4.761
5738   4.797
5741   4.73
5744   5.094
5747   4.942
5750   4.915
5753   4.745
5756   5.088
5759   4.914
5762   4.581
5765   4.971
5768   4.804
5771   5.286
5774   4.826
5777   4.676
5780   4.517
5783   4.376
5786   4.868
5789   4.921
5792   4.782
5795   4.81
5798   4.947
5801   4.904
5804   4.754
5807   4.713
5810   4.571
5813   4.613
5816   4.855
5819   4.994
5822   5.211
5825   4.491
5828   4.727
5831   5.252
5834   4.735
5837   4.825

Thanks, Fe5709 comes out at 0.85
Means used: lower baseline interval 4.83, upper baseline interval 4.92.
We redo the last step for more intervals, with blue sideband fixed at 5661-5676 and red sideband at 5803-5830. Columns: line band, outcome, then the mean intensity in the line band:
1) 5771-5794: 0.21 angstroms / 4.75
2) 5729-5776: -0.87 angstroms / 4.9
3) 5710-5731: 0.08 angstroms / 4.8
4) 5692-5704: -0.01 angstroms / 4.83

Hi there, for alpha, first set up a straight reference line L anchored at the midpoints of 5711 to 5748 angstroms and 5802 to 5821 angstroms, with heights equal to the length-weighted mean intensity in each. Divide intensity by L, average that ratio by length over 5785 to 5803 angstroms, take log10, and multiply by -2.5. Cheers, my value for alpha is -0.02 mag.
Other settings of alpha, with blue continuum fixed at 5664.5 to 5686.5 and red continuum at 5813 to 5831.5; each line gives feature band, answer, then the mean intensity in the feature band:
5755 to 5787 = 0.01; 4.8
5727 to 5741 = 0.00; 4.86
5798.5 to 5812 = 0.03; 4.75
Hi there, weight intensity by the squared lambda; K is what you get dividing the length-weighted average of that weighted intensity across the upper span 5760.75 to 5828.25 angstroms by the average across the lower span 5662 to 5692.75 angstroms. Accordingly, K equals 1.03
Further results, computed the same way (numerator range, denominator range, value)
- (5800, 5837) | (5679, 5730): 1.05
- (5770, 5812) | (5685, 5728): 1.03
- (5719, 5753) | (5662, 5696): 1.03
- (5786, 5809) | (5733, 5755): 1.01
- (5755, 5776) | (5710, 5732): 1.04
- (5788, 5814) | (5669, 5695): 1.02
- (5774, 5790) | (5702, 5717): 1.03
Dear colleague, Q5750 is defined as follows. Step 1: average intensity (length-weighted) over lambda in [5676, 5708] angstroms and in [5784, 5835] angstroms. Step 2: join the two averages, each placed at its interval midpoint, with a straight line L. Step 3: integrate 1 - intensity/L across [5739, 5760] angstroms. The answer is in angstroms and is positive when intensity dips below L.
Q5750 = -0.4 angstroms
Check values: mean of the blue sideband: 4.81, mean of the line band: 4.92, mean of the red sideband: 4.83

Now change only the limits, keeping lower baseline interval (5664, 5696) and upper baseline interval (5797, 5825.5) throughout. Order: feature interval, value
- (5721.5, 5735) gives -0.35 angstroms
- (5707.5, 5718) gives 0.54 angstroms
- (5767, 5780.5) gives -0.05 angstroms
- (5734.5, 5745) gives -0.01 angstroms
